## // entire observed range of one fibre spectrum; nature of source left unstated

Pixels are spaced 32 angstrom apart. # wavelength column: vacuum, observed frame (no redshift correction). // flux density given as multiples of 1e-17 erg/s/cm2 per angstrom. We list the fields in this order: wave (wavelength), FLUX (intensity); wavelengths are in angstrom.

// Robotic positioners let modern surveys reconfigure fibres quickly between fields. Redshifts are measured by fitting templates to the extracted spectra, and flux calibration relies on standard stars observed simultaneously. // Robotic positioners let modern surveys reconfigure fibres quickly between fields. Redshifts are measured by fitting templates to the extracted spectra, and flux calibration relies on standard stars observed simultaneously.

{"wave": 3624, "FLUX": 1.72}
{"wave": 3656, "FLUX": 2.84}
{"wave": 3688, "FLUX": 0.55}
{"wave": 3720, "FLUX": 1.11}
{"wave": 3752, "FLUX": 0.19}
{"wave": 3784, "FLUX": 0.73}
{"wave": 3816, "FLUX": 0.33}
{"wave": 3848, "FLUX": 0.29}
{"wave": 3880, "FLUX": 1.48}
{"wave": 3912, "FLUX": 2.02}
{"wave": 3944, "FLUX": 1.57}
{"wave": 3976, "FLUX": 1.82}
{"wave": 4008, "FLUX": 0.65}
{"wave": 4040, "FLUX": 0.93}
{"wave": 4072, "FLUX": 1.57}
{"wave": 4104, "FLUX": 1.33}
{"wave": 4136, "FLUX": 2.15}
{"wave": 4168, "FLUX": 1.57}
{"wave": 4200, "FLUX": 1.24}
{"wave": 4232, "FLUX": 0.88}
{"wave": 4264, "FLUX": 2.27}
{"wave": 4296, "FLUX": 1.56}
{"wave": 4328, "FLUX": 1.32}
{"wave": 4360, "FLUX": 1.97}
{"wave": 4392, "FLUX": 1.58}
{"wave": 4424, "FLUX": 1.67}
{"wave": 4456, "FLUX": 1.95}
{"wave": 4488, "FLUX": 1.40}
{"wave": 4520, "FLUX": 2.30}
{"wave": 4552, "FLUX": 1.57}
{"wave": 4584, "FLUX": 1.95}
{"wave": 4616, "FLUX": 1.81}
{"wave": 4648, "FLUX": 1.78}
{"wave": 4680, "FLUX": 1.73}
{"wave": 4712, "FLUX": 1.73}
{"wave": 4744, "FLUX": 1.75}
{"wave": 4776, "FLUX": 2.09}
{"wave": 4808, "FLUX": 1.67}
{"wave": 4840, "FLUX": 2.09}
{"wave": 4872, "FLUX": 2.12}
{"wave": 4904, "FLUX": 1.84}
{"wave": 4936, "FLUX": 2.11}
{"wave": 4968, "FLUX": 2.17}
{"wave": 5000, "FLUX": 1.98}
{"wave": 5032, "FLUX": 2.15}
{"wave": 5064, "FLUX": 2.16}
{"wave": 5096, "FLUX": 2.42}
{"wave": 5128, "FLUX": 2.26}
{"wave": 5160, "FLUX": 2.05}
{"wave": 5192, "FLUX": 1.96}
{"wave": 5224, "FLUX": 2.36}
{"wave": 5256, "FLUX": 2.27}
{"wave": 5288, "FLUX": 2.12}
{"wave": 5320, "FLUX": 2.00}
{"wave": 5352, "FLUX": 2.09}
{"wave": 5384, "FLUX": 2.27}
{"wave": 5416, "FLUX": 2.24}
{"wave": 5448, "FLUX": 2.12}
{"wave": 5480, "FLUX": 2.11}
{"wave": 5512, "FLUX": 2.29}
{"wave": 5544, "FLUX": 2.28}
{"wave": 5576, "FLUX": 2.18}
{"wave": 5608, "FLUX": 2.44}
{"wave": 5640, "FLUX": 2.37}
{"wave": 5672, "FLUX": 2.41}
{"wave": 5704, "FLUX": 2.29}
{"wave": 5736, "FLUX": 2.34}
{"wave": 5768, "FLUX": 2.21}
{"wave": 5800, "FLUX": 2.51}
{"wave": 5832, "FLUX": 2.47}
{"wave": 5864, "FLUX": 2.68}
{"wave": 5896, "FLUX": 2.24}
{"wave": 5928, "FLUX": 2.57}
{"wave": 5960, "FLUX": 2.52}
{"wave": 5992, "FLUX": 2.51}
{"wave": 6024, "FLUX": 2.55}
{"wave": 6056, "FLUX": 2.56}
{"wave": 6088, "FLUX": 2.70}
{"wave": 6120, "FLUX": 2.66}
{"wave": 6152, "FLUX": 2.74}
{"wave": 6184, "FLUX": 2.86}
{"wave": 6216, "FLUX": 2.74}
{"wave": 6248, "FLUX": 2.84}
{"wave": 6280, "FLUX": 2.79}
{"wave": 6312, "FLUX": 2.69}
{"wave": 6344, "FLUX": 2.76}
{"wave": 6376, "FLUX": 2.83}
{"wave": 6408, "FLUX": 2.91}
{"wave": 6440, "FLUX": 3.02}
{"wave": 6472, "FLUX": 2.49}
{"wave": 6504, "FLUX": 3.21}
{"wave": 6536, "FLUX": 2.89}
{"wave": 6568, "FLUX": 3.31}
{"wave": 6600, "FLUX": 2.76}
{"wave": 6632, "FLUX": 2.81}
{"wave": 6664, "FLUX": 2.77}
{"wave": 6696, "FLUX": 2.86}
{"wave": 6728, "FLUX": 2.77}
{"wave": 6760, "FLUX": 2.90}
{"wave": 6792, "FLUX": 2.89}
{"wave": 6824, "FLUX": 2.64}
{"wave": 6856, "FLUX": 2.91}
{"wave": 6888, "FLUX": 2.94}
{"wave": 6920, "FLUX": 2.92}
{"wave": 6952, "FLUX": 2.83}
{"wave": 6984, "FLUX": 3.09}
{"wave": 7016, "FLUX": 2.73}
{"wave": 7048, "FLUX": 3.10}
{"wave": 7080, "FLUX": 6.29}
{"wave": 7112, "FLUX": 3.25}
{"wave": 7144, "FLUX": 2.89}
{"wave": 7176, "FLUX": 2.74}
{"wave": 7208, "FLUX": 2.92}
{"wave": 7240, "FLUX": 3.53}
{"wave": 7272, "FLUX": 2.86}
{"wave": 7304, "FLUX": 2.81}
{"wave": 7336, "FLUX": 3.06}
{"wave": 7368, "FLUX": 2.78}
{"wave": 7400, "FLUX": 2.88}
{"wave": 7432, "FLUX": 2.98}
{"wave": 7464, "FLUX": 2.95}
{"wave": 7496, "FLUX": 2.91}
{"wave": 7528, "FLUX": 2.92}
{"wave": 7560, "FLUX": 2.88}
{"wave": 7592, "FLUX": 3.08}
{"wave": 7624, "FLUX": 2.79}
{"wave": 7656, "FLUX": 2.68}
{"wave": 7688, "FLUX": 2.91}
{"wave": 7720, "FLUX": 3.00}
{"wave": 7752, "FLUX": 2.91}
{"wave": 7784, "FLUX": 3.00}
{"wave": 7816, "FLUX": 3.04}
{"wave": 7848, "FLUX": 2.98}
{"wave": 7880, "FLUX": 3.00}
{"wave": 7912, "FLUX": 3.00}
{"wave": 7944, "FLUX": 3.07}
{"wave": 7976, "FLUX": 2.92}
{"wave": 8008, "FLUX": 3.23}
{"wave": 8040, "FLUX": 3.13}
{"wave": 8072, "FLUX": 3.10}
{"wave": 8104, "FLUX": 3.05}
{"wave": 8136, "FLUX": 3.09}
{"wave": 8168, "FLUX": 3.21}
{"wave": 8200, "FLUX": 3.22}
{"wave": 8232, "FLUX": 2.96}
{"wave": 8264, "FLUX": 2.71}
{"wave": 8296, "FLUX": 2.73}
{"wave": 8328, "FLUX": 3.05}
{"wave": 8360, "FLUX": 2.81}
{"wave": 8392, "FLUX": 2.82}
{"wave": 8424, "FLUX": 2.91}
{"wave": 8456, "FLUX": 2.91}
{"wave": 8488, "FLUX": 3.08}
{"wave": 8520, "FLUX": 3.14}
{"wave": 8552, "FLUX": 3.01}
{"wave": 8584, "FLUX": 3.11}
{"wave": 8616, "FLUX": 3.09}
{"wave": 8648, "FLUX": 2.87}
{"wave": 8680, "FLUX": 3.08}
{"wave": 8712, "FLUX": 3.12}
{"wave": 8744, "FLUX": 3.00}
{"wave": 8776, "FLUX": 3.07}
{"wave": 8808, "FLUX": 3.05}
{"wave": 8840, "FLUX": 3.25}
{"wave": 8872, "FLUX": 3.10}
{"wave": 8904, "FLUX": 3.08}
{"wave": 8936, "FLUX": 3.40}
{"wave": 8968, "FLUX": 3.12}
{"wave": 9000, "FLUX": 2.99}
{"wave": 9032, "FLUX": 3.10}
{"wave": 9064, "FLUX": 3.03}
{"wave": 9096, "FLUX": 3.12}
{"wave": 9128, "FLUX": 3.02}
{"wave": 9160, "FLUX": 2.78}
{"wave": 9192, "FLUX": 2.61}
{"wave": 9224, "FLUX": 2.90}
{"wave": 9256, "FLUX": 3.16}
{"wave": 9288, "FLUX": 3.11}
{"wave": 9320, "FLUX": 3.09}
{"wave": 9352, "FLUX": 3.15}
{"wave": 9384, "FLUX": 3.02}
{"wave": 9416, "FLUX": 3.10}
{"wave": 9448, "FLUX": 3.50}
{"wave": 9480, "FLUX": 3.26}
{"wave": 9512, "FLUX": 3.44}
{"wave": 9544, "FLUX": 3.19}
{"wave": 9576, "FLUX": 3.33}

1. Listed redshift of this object 0.08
